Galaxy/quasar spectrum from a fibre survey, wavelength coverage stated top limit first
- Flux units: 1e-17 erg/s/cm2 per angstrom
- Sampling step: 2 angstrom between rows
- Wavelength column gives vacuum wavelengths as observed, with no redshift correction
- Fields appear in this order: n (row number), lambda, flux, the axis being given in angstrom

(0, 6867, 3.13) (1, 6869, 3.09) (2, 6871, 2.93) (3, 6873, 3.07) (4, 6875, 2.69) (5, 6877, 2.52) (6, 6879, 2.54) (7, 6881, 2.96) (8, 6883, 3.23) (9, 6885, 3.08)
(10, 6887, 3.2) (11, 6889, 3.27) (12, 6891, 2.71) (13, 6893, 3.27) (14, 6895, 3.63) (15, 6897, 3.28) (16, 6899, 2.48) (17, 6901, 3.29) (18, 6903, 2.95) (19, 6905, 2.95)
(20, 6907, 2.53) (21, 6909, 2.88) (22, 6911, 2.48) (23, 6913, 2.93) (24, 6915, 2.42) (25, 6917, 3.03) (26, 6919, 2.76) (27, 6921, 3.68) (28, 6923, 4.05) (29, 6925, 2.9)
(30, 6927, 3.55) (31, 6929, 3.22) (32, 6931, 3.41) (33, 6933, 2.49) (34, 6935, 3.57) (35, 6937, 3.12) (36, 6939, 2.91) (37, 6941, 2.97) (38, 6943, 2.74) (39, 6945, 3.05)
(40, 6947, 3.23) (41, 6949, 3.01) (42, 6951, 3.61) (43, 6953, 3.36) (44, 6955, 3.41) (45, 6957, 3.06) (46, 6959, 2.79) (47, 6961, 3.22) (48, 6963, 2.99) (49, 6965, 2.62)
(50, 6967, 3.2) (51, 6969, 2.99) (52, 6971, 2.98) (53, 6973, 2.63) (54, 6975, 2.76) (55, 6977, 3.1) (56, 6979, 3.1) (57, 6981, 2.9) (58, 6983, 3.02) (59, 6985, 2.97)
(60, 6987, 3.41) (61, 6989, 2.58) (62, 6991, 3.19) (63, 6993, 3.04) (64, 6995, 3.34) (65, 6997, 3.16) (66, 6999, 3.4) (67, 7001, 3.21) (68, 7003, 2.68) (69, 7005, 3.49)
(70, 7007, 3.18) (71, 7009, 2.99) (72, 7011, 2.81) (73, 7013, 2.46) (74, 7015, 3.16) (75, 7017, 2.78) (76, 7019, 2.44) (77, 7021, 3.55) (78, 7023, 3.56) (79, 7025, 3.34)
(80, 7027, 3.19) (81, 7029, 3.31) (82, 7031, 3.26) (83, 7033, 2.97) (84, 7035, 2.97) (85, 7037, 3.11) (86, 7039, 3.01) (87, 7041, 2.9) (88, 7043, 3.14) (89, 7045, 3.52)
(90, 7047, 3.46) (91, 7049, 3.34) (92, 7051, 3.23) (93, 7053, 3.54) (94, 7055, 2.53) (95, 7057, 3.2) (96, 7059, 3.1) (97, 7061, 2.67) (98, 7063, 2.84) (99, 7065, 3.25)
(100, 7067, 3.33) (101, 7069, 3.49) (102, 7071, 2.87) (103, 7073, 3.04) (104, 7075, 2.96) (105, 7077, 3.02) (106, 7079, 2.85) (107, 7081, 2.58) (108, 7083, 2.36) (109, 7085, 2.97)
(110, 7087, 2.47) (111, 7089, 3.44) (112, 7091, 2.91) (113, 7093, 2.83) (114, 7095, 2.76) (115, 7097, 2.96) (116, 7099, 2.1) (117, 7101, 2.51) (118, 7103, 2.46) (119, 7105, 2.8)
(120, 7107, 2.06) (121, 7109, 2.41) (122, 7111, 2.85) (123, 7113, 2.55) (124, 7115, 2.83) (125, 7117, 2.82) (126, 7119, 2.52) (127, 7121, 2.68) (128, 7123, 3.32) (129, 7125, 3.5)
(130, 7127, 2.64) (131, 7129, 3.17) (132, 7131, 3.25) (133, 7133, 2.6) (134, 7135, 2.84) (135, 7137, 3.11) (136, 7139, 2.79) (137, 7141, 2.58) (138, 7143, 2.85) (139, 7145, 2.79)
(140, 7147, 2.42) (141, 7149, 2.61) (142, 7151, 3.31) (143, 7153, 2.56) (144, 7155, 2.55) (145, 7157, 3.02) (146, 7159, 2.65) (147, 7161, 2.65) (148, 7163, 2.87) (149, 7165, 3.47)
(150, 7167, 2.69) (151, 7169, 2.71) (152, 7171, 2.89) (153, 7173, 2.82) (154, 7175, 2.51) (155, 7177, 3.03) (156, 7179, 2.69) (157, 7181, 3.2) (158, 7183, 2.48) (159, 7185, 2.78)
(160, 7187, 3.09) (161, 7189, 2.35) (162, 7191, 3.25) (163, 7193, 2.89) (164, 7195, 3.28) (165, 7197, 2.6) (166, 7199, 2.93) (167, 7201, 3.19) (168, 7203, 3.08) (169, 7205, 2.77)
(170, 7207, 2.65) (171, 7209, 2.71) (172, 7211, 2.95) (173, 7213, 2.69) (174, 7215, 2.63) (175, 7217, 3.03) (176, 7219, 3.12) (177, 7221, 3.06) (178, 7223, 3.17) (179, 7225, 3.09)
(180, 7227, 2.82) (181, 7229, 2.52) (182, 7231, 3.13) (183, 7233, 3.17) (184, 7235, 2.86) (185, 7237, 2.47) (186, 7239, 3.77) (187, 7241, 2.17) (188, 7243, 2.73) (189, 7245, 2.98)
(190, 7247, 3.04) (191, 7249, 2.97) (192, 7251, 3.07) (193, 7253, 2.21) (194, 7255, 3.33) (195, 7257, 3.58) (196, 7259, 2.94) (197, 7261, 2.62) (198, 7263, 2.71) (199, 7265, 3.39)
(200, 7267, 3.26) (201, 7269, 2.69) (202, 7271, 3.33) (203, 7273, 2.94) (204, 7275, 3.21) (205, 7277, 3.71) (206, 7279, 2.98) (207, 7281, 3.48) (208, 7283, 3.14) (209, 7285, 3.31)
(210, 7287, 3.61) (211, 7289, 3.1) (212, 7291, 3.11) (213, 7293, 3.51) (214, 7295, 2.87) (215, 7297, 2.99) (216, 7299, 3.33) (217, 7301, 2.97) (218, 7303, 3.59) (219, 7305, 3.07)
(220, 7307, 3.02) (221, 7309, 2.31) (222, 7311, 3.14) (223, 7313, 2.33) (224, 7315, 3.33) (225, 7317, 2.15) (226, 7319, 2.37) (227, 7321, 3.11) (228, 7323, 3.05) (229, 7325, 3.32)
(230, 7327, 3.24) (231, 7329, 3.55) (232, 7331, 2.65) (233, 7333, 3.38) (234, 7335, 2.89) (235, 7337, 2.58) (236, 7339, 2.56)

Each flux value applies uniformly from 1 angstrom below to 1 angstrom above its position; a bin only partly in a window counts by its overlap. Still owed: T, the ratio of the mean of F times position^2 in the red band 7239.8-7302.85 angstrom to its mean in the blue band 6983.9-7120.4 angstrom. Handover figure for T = 1.10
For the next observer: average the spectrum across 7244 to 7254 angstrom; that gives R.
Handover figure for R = 2.85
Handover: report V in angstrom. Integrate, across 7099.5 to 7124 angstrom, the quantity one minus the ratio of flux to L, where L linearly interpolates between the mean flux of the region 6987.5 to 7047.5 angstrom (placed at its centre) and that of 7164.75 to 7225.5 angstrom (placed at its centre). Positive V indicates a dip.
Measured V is 2.9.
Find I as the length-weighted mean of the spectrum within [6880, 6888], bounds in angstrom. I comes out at 3.12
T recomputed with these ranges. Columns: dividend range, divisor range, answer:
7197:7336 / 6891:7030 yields 1.07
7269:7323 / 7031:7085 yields 1.07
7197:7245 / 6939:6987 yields 1.03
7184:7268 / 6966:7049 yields 1.01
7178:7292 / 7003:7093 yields 1.03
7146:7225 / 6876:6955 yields 1.01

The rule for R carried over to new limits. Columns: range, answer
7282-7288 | 3.35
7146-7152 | 2.78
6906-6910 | 2.71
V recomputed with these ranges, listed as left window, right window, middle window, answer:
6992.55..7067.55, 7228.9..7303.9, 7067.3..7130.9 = 6.06 angstrom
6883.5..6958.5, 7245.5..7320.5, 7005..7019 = 0.79 angstrom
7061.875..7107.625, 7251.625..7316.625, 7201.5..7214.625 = 0.76 angstrom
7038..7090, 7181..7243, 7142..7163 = 1.46 angstrom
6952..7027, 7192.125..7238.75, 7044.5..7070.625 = -1.44 angstrom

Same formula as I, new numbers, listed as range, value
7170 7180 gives 2.79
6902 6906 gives 2.95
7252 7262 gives 2.94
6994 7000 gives 3.3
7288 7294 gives 3.24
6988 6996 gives 3.04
